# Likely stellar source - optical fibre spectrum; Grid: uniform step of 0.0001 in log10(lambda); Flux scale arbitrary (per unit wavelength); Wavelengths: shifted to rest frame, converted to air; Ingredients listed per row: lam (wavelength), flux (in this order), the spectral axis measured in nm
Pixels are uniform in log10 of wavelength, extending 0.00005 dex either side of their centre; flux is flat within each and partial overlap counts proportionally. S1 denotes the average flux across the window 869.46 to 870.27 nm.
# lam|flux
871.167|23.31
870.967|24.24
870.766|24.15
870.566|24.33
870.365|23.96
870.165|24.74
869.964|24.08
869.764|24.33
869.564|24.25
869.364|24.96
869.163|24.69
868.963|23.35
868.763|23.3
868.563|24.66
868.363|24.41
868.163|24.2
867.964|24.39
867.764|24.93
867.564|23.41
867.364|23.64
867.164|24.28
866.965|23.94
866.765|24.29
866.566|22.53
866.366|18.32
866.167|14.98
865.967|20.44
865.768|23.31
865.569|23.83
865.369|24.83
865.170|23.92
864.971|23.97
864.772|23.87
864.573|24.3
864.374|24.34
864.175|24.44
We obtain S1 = 24.4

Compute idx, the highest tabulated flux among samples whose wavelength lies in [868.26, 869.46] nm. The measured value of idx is 24.96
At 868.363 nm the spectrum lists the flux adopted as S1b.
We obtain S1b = 24.41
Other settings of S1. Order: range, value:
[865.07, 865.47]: 24.4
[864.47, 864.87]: 24.1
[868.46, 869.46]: 24.2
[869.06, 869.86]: 24.5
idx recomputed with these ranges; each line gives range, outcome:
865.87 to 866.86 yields 24.29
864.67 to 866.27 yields 24.83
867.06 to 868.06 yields 24.93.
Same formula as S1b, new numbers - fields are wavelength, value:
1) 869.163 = 24.69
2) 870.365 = 23.96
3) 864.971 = 23.97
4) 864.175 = 24.44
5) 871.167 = 23.31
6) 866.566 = 22.53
